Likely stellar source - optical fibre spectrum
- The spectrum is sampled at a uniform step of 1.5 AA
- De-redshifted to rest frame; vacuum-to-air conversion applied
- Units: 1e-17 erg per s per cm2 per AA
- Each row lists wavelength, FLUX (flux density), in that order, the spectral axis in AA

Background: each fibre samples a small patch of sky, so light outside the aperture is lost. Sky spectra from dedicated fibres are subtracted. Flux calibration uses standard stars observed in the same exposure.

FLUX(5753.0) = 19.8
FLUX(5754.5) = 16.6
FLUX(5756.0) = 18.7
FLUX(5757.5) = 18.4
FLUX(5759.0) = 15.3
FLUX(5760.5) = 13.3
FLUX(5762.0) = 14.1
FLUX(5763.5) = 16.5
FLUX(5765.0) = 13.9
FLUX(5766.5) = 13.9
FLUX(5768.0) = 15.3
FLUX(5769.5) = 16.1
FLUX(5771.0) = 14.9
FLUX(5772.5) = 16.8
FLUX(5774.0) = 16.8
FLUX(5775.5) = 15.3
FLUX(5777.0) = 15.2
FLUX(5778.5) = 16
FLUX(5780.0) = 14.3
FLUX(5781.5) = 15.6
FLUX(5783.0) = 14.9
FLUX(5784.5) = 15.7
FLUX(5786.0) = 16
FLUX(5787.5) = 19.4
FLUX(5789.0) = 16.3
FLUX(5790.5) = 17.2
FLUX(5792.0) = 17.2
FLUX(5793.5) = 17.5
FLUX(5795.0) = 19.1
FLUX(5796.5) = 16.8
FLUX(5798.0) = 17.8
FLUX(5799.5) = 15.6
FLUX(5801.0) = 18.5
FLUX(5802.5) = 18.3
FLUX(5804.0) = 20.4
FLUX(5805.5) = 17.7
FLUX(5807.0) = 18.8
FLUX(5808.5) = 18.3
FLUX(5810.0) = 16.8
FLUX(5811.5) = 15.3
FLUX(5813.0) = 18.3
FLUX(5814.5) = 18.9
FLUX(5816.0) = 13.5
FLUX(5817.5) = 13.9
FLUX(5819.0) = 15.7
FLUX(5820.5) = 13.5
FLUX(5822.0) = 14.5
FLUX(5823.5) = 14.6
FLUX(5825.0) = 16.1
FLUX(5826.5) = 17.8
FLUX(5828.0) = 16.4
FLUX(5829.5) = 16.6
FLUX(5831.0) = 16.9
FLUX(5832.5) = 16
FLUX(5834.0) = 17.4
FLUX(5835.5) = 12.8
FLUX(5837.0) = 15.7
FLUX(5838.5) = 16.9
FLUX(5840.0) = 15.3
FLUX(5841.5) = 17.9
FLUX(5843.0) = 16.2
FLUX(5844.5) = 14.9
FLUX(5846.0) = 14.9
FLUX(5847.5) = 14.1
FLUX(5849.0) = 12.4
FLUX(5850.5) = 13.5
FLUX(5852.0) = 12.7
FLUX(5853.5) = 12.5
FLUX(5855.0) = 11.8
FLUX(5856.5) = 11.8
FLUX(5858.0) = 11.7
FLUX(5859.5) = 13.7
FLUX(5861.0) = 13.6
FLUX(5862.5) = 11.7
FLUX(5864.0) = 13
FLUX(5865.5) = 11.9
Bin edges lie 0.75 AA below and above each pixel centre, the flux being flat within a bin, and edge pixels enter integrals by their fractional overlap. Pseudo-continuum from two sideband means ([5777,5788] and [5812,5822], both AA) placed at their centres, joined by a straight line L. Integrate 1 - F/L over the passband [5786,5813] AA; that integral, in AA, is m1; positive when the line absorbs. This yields -3.4 AA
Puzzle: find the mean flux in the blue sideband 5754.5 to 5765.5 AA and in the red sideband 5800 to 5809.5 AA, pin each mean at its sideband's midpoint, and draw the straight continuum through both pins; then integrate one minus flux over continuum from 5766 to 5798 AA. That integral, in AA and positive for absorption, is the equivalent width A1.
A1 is 1.7 AA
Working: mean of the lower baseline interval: 15.8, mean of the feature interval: 16.3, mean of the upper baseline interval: 18.5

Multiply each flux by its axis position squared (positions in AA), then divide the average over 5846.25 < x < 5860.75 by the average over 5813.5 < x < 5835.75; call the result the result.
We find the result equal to 0.82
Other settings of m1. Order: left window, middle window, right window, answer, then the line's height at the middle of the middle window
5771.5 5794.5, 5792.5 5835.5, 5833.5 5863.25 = -4.3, 15.2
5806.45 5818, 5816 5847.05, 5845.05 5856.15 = -1.6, 14.9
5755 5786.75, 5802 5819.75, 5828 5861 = -2.5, 15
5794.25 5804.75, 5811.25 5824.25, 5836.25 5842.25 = 1.5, 17.3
